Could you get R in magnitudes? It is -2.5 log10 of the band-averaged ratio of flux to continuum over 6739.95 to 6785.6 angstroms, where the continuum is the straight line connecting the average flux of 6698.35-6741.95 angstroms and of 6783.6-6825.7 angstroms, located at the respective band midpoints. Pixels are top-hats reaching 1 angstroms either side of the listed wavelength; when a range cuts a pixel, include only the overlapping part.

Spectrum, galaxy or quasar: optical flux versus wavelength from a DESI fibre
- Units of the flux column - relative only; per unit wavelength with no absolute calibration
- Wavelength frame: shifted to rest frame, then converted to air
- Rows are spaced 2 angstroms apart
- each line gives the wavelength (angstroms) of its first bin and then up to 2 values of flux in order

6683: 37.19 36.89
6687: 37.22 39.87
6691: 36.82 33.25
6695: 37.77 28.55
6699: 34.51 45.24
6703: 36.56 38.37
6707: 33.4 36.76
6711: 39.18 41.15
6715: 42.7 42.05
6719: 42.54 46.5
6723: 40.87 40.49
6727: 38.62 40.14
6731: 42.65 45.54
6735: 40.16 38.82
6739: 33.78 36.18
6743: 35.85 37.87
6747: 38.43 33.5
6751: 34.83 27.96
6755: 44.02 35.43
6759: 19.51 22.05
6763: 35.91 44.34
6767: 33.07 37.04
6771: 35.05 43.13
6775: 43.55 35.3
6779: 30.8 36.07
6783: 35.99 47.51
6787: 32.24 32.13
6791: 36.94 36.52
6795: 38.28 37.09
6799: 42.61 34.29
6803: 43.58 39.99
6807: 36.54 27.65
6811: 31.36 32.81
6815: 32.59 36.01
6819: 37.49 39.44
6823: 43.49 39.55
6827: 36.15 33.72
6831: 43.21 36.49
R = 0.08 mag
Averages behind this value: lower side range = 39.9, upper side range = 37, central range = 35.7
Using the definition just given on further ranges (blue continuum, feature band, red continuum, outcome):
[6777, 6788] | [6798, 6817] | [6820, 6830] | 0.06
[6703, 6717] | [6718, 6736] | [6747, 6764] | -0.16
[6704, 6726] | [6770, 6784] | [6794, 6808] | 0.06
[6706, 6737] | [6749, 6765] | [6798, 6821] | 0.20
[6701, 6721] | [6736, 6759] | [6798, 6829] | 0.10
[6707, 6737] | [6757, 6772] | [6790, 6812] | 0.19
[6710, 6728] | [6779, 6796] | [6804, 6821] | 0.00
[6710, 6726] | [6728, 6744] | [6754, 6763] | -0.06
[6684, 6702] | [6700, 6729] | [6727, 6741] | -0.06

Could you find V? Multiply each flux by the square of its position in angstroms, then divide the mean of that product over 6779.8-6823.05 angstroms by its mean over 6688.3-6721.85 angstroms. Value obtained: 0.98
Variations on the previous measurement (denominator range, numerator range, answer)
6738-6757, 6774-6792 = 1.04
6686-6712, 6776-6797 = 1.01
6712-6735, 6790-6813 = 0.89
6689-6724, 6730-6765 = 0.93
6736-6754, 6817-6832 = 1.13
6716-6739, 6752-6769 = 0.81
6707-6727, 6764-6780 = 0.94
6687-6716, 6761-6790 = 1.00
